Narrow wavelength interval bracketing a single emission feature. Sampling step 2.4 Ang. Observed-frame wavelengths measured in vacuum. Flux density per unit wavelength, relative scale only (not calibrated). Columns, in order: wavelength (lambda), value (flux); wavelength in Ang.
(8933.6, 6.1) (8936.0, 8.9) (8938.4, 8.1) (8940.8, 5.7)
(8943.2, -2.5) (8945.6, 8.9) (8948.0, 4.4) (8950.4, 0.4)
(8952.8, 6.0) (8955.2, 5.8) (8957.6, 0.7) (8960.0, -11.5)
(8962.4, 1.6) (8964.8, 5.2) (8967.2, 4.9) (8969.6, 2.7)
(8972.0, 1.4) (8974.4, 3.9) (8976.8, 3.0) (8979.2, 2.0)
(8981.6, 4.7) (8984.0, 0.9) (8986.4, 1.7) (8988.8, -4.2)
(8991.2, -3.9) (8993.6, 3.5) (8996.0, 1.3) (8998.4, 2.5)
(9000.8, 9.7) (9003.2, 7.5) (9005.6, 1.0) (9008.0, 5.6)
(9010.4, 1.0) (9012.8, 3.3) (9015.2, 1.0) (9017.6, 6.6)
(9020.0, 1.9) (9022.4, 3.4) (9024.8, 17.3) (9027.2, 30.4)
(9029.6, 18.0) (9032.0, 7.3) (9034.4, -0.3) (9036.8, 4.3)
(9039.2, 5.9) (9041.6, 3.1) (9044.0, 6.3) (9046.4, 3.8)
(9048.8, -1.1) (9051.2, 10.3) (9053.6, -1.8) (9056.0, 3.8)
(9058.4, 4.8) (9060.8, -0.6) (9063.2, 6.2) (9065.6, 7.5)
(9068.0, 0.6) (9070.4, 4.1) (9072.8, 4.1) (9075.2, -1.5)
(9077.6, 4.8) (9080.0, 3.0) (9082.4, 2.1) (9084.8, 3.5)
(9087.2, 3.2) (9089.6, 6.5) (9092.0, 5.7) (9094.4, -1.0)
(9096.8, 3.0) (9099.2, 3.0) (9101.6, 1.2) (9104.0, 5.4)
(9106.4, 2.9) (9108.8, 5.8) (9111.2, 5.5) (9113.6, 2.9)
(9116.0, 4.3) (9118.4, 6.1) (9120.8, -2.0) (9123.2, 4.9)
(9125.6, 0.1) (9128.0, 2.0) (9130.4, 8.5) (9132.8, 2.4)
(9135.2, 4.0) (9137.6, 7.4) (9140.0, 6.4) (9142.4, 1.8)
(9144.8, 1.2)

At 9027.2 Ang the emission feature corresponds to Hbeta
